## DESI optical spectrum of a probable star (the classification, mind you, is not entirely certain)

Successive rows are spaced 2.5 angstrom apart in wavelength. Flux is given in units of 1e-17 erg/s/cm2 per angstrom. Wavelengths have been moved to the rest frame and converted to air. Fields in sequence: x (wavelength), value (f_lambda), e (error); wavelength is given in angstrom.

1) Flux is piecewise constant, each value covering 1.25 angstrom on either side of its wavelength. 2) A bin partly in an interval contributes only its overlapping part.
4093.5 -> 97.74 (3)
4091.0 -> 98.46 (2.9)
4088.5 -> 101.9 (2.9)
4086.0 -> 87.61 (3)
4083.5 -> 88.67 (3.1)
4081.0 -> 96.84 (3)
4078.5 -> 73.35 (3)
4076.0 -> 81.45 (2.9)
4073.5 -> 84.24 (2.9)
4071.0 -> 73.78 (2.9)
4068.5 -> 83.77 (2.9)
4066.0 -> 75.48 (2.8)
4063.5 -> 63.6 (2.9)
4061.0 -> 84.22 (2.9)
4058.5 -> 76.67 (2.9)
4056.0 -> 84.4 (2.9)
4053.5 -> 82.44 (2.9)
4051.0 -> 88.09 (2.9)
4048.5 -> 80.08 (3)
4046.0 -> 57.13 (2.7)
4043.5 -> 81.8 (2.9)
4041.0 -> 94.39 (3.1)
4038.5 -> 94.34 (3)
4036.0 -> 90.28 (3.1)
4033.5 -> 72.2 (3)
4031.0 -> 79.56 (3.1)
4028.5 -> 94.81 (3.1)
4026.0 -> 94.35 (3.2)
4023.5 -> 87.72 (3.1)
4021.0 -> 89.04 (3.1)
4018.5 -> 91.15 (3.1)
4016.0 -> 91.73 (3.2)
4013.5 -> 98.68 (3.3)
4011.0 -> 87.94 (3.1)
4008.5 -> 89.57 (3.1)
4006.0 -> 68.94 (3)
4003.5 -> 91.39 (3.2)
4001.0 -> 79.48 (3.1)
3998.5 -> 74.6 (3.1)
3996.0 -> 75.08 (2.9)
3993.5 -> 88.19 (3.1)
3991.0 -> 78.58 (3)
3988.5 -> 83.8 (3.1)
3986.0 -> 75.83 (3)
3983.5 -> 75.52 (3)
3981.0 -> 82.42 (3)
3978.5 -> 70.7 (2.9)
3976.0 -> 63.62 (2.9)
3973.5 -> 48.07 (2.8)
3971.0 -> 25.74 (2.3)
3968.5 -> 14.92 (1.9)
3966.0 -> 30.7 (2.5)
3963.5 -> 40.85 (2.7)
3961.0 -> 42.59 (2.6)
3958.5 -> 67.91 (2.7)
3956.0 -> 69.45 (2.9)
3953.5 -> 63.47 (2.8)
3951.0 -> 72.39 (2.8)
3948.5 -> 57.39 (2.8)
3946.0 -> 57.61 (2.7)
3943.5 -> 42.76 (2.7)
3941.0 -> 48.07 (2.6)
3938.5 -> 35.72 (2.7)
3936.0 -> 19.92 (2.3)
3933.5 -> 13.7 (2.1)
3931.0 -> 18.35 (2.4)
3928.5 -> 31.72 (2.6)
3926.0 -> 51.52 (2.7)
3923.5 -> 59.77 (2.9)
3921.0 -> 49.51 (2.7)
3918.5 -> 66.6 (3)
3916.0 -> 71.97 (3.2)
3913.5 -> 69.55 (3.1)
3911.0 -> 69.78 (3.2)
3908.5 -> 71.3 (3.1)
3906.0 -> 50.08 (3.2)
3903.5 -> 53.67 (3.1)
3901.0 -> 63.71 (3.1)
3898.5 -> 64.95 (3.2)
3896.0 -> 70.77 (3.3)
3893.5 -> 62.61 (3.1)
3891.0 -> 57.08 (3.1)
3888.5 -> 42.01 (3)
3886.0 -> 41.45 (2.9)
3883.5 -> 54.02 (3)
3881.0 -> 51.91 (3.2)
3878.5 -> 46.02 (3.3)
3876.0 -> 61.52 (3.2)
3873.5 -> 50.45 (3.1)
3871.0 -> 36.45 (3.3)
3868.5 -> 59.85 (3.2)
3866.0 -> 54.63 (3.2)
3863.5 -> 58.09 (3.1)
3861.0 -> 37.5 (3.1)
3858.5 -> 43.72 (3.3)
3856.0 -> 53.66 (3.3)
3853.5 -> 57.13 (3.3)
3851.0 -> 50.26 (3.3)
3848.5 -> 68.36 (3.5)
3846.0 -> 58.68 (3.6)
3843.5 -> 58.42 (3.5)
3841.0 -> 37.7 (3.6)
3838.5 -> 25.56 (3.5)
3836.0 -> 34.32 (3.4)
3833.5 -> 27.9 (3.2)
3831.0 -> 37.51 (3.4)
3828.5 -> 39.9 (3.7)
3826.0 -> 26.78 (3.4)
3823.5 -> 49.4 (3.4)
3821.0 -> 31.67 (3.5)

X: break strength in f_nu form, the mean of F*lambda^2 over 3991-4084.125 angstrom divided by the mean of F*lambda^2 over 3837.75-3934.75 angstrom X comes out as 1.7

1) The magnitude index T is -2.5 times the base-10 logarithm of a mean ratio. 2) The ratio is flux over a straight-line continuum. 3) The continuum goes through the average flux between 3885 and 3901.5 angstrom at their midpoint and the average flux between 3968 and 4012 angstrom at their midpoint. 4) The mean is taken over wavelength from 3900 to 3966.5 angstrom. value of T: 0.215 mag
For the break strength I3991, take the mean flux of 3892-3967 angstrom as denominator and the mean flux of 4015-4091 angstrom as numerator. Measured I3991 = 1.59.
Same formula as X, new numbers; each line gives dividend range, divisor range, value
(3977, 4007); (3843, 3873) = 1.59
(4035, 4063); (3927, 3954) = 2.10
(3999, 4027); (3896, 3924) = 1.46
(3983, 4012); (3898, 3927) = 1.36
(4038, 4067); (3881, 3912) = 1.49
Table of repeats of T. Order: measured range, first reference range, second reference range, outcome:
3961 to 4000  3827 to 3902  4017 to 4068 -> 0.176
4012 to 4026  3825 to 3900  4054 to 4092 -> -0.225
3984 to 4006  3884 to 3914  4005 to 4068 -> -0.048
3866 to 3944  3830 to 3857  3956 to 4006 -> 0.051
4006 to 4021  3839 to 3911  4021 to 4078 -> -0.175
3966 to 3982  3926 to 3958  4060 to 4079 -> 0.104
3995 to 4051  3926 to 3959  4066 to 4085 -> -0.243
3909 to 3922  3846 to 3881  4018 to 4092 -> -0.088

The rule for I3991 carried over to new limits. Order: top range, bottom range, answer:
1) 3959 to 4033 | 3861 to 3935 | 1.37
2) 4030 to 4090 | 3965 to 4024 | 1.12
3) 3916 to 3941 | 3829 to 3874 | 0.86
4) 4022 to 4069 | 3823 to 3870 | 1.78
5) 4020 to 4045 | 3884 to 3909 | 1.53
